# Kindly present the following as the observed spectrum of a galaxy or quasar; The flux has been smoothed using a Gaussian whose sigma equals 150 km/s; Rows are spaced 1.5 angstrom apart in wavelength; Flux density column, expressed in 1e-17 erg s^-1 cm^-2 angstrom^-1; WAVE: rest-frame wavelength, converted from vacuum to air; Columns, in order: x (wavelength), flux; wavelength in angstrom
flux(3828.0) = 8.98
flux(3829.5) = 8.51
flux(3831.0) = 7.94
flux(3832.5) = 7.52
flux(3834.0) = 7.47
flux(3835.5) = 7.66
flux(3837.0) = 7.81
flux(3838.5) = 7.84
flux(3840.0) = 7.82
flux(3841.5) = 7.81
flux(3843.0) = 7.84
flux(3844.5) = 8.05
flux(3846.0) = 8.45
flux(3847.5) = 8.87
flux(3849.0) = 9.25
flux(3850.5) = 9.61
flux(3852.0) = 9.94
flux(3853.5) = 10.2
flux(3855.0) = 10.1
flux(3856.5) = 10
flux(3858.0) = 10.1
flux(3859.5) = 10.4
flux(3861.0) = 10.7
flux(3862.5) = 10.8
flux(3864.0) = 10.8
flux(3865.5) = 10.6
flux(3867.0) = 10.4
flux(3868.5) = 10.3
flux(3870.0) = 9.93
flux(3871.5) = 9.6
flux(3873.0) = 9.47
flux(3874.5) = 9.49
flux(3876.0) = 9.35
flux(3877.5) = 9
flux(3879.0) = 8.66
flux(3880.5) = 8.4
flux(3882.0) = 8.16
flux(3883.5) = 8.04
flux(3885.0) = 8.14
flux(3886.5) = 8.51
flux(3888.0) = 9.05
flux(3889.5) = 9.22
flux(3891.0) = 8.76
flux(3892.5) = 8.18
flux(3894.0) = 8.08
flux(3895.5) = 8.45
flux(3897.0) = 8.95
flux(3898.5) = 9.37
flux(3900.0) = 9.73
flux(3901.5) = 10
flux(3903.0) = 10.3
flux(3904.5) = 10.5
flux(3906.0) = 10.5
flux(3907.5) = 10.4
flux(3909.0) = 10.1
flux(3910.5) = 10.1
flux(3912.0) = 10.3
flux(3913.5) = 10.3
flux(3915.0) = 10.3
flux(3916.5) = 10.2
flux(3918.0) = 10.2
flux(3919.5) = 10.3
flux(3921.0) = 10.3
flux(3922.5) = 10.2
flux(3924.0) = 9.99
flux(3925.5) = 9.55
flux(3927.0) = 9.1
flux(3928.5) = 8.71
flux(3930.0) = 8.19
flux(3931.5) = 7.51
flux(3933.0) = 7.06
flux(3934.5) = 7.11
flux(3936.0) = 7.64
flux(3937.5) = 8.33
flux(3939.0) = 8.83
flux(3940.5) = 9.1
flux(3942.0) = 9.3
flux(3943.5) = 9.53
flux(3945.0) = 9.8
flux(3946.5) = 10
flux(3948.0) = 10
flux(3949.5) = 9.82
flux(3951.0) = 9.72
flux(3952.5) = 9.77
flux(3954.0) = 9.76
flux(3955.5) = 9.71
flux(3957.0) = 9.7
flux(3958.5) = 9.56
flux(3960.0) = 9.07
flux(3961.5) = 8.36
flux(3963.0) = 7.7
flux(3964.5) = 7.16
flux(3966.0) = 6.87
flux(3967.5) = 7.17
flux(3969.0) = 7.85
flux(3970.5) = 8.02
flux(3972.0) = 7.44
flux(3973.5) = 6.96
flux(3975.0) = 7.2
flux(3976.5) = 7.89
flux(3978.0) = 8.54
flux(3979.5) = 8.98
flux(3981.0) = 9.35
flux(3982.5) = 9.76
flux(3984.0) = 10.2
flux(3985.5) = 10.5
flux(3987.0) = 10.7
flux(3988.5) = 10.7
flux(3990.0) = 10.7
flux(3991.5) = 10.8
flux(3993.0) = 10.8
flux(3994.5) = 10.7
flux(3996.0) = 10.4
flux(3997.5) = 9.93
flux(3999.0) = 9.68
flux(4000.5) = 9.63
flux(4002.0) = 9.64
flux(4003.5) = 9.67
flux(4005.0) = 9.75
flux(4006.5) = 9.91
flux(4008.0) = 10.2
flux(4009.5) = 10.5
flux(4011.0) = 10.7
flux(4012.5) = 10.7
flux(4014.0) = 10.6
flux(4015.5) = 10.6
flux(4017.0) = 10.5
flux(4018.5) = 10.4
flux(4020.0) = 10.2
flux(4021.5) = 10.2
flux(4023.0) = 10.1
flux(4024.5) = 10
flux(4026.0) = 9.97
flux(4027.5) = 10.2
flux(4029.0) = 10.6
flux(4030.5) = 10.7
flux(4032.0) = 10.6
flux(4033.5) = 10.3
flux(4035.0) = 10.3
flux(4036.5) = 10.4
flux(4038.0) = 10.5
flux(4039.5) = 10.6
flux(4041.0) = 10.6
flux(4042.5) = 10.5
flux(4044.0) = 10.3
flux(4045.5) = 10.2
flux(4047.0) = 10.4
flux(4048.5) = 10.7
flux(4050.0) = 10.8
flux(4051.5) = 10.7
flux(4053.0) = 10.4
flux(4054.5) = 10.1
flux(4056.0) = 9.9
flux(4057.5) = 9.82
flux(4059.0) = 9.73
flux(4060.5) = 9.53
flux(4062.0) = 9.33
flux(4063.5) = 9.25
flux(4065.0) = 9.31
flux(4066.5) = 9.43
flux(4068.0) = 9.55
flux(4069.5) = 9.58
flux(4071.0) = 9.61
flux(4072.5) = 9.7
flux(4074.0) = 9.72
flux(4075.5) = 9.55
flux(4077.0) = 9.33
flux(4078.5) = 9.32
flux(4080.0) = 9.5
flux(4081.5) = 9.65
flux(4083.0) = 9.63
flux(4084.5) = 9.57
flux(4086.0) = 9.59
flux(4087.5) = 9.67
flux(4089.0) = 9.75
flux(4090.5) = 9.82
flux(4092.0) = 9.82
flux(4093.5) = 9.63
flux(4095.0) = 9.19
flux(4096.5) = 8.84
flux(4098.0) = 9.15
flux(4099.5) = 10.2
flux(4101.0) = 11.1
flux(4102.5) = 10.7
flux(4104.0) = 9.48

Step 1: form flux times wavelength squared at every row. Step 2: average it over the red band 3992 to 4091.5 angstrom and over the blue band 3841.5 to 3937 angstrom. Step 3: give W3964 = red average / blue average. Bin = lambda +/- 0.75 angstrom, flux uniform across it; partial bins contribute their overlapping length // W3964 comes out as 1.16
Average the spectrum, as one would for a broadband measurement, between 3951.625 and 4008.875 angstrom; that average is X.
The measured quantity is 9.23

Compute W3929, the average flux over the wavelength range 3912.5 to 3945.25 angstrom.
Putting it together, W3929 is 9.16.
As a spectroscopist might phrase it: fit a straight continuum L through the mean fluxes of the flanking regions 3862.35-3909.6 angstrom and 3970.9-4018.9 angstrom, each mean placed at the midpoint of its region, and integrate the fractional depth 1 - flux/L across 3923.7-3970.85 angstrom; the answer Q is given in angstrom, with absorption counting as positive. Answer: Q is 4.3 angstrom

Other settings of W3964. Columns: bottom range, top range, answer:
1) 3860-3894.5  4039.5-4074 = 1.17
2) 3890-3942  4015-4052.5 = 1.19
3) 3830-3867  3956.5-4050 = 1.16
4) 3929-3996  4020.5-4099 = 1.16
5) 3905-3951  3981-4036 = 1.14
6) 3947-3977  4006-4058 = 1.27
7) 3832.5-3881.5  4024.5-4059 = 1.23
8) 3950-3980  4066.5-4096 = 1.21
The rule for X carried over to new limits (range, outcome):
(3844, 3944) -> 9.39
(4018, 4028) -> 10.1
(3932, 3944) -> 8.32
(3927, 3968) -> 8.74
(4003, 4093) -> 10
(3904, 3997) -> 9.28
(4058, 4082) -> 9.51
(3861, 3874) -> 10.2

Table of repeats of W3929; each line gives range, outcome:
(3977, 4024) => 10.1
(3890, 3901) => 8.83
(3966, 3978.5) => 7.57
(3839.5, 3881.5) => 9.5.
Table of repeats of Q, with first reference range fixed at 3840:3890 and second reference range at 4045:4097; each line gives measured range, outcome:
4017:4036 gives -1.3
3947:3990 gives 2.8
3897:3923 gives -2.0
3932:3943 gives 1.5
